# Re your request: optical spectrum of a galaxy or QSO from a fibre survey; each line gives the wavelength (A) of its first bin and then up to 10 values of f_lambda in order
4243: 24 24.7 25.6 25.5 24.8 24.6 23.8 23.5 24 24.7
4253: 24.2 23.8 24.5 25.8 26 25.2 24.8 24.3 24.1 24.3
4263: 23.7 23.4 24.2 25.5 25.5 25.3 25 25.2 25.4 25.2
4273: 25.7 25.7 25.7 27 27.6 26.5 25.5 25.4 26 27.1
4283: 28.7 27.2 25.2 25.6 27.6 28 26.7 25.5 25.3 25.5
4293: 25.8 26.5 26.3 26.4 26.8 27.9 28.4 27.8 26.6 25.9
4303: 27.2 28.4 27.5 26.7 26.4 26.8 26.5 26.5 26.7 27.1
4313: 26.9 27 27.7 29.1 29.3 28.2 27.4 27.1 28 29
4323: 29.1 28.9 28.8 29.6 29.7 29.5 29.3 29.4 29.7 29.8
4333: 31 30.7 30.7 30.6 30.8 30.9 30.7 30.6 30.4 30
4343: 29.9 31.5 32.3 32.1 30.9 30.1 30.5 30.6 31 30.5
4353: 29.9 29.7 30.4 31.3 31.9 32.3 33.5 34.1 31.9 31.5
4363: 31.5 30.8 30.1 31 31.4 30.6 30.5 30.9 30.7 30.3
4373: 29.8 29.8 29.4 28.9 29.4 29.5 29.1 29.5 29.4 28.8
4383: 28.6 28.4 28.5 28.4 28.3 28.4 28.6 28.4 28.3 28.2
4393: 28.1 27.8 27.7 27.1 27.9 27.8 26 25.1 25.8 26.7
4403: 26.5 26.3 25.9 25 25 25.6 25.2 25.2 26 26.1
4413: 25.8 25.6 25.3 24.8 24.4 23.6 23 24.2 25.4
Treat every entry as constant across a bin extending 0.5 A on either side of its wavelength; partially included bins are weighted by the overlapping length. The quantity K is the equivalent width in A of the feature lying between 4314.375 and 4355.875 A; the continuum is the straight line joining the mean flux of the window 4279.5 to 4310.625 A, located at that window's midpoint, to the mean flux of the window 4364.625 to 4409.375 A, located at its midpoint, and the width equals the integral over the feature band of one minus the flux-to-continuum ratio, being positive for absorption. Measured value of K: -3.8 A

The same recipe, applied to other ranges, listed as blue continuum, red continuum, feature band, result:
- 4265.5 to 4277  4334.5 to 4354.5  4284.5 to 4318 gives 1.0 A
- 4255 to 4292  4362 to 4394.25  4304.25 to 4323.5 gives -0.3 A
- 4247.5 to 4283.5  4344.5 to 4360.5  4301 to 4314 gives 0.6 A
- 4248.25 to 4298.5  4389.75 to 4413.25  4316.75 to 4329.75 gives -1.4 A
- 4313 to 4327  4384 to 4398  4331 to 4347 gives -1.4 A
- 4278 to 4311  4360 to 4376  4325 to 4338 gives -0.6 A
